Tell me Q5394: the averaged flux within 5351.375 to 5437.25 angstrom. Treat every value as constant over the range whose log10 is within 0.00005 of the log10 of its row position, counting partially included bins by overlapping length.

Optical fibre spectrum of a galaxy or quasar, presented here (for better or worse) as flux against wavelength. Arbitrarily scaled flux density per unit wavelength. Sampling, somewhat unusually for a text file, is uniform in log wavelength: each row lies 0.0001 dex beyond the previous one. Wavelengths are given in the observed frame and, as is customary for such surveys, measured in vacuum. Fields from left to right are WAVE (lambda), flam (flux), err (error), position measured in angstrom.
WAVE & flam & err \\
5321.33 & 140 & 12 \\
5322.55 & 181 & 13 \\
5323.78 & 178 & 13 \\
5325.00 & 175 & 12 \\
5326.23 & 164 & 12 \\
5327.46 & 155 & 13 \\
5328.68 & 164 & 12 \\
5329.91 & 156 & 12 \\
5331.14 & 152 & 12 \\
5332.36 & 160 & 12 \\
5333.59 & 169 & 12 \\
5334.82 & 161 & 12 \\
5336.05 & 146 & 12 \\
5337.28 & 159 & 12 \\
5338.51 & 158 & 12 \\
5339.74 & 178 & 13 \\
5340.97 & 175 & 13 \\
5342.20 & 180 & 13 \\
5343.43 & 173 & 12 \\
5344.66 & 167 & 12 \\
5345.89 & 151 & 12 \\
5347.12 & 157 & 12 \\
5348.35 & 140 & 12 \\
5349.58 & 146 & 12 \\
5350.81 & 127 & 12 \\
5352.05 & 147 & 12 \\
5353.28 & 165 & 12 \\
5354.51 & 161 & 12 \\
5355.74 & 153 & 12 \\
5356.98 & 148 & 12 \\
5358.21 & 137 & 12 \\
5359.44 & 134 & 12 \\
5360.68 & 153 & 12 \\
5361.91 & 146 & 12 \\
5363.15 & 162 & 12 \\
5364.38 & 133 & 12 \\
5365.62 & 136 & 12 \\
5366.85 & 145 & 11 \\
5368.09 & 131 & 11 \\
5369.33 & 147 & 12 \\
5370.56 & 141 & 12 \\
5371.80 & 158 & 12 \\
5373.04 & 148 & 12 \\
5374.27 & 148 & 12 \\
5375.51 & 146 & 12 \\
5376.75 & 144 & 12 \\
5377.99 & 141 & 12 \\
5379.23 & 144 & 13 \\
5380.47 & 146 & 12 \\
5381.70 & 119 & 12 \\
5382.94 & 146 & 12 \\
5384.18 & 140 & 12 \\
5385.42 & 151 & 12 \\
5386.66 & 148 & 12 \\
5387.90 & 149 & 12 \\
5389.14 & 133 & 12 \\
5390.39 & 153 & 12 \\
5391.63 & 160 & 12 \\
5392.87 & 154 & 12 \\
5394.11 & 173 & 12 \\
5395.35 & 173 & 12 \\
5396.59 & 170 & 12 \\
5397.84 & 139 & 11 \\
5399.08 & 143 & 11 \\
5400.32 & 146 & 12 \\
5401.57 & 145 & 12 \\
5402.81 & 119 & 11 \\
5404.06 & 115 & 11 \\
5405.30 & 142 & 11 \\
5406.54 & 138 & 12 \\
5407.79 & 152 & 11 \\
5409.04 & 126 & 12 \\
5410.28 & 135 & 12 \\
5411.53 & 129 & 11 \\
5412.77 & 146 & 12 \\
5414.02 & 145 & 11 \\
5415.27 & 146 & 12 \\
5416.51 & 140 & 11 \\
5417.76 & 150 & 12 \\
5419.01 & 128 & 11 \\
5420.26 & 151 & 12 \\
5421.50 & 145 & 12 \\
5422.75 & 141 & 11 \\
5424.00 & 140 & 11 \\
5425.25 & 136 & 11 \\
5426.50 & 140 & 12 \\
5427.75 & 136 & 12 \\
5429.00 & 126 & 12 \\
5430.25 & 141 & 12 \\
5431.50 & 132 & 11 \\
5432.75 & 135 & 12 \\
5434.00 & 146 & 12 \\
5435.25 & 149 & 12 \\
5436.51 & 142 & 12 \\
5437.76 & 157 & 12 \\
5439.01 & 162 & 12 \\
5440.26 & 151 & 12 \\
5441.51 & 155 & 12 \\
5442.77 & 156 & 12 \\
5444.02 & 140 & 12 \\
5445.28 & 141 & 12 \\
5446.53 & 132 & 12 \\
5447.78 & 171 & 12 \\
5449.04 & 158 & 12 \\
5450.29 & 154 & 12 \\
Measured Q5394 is 144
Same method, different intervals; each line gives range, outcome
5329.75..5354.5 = 158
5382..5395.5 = 151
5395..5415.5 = 141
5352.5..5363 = 150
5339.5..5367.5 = 152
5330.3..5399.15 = 151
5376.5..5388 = 143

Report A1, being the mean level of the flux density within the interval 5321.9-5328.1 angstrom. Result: 171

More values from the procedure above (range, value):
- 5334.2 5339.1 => 156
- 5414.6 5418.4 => 145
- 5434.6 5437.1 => 145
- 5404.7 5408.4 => 144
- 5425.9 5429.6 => 134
